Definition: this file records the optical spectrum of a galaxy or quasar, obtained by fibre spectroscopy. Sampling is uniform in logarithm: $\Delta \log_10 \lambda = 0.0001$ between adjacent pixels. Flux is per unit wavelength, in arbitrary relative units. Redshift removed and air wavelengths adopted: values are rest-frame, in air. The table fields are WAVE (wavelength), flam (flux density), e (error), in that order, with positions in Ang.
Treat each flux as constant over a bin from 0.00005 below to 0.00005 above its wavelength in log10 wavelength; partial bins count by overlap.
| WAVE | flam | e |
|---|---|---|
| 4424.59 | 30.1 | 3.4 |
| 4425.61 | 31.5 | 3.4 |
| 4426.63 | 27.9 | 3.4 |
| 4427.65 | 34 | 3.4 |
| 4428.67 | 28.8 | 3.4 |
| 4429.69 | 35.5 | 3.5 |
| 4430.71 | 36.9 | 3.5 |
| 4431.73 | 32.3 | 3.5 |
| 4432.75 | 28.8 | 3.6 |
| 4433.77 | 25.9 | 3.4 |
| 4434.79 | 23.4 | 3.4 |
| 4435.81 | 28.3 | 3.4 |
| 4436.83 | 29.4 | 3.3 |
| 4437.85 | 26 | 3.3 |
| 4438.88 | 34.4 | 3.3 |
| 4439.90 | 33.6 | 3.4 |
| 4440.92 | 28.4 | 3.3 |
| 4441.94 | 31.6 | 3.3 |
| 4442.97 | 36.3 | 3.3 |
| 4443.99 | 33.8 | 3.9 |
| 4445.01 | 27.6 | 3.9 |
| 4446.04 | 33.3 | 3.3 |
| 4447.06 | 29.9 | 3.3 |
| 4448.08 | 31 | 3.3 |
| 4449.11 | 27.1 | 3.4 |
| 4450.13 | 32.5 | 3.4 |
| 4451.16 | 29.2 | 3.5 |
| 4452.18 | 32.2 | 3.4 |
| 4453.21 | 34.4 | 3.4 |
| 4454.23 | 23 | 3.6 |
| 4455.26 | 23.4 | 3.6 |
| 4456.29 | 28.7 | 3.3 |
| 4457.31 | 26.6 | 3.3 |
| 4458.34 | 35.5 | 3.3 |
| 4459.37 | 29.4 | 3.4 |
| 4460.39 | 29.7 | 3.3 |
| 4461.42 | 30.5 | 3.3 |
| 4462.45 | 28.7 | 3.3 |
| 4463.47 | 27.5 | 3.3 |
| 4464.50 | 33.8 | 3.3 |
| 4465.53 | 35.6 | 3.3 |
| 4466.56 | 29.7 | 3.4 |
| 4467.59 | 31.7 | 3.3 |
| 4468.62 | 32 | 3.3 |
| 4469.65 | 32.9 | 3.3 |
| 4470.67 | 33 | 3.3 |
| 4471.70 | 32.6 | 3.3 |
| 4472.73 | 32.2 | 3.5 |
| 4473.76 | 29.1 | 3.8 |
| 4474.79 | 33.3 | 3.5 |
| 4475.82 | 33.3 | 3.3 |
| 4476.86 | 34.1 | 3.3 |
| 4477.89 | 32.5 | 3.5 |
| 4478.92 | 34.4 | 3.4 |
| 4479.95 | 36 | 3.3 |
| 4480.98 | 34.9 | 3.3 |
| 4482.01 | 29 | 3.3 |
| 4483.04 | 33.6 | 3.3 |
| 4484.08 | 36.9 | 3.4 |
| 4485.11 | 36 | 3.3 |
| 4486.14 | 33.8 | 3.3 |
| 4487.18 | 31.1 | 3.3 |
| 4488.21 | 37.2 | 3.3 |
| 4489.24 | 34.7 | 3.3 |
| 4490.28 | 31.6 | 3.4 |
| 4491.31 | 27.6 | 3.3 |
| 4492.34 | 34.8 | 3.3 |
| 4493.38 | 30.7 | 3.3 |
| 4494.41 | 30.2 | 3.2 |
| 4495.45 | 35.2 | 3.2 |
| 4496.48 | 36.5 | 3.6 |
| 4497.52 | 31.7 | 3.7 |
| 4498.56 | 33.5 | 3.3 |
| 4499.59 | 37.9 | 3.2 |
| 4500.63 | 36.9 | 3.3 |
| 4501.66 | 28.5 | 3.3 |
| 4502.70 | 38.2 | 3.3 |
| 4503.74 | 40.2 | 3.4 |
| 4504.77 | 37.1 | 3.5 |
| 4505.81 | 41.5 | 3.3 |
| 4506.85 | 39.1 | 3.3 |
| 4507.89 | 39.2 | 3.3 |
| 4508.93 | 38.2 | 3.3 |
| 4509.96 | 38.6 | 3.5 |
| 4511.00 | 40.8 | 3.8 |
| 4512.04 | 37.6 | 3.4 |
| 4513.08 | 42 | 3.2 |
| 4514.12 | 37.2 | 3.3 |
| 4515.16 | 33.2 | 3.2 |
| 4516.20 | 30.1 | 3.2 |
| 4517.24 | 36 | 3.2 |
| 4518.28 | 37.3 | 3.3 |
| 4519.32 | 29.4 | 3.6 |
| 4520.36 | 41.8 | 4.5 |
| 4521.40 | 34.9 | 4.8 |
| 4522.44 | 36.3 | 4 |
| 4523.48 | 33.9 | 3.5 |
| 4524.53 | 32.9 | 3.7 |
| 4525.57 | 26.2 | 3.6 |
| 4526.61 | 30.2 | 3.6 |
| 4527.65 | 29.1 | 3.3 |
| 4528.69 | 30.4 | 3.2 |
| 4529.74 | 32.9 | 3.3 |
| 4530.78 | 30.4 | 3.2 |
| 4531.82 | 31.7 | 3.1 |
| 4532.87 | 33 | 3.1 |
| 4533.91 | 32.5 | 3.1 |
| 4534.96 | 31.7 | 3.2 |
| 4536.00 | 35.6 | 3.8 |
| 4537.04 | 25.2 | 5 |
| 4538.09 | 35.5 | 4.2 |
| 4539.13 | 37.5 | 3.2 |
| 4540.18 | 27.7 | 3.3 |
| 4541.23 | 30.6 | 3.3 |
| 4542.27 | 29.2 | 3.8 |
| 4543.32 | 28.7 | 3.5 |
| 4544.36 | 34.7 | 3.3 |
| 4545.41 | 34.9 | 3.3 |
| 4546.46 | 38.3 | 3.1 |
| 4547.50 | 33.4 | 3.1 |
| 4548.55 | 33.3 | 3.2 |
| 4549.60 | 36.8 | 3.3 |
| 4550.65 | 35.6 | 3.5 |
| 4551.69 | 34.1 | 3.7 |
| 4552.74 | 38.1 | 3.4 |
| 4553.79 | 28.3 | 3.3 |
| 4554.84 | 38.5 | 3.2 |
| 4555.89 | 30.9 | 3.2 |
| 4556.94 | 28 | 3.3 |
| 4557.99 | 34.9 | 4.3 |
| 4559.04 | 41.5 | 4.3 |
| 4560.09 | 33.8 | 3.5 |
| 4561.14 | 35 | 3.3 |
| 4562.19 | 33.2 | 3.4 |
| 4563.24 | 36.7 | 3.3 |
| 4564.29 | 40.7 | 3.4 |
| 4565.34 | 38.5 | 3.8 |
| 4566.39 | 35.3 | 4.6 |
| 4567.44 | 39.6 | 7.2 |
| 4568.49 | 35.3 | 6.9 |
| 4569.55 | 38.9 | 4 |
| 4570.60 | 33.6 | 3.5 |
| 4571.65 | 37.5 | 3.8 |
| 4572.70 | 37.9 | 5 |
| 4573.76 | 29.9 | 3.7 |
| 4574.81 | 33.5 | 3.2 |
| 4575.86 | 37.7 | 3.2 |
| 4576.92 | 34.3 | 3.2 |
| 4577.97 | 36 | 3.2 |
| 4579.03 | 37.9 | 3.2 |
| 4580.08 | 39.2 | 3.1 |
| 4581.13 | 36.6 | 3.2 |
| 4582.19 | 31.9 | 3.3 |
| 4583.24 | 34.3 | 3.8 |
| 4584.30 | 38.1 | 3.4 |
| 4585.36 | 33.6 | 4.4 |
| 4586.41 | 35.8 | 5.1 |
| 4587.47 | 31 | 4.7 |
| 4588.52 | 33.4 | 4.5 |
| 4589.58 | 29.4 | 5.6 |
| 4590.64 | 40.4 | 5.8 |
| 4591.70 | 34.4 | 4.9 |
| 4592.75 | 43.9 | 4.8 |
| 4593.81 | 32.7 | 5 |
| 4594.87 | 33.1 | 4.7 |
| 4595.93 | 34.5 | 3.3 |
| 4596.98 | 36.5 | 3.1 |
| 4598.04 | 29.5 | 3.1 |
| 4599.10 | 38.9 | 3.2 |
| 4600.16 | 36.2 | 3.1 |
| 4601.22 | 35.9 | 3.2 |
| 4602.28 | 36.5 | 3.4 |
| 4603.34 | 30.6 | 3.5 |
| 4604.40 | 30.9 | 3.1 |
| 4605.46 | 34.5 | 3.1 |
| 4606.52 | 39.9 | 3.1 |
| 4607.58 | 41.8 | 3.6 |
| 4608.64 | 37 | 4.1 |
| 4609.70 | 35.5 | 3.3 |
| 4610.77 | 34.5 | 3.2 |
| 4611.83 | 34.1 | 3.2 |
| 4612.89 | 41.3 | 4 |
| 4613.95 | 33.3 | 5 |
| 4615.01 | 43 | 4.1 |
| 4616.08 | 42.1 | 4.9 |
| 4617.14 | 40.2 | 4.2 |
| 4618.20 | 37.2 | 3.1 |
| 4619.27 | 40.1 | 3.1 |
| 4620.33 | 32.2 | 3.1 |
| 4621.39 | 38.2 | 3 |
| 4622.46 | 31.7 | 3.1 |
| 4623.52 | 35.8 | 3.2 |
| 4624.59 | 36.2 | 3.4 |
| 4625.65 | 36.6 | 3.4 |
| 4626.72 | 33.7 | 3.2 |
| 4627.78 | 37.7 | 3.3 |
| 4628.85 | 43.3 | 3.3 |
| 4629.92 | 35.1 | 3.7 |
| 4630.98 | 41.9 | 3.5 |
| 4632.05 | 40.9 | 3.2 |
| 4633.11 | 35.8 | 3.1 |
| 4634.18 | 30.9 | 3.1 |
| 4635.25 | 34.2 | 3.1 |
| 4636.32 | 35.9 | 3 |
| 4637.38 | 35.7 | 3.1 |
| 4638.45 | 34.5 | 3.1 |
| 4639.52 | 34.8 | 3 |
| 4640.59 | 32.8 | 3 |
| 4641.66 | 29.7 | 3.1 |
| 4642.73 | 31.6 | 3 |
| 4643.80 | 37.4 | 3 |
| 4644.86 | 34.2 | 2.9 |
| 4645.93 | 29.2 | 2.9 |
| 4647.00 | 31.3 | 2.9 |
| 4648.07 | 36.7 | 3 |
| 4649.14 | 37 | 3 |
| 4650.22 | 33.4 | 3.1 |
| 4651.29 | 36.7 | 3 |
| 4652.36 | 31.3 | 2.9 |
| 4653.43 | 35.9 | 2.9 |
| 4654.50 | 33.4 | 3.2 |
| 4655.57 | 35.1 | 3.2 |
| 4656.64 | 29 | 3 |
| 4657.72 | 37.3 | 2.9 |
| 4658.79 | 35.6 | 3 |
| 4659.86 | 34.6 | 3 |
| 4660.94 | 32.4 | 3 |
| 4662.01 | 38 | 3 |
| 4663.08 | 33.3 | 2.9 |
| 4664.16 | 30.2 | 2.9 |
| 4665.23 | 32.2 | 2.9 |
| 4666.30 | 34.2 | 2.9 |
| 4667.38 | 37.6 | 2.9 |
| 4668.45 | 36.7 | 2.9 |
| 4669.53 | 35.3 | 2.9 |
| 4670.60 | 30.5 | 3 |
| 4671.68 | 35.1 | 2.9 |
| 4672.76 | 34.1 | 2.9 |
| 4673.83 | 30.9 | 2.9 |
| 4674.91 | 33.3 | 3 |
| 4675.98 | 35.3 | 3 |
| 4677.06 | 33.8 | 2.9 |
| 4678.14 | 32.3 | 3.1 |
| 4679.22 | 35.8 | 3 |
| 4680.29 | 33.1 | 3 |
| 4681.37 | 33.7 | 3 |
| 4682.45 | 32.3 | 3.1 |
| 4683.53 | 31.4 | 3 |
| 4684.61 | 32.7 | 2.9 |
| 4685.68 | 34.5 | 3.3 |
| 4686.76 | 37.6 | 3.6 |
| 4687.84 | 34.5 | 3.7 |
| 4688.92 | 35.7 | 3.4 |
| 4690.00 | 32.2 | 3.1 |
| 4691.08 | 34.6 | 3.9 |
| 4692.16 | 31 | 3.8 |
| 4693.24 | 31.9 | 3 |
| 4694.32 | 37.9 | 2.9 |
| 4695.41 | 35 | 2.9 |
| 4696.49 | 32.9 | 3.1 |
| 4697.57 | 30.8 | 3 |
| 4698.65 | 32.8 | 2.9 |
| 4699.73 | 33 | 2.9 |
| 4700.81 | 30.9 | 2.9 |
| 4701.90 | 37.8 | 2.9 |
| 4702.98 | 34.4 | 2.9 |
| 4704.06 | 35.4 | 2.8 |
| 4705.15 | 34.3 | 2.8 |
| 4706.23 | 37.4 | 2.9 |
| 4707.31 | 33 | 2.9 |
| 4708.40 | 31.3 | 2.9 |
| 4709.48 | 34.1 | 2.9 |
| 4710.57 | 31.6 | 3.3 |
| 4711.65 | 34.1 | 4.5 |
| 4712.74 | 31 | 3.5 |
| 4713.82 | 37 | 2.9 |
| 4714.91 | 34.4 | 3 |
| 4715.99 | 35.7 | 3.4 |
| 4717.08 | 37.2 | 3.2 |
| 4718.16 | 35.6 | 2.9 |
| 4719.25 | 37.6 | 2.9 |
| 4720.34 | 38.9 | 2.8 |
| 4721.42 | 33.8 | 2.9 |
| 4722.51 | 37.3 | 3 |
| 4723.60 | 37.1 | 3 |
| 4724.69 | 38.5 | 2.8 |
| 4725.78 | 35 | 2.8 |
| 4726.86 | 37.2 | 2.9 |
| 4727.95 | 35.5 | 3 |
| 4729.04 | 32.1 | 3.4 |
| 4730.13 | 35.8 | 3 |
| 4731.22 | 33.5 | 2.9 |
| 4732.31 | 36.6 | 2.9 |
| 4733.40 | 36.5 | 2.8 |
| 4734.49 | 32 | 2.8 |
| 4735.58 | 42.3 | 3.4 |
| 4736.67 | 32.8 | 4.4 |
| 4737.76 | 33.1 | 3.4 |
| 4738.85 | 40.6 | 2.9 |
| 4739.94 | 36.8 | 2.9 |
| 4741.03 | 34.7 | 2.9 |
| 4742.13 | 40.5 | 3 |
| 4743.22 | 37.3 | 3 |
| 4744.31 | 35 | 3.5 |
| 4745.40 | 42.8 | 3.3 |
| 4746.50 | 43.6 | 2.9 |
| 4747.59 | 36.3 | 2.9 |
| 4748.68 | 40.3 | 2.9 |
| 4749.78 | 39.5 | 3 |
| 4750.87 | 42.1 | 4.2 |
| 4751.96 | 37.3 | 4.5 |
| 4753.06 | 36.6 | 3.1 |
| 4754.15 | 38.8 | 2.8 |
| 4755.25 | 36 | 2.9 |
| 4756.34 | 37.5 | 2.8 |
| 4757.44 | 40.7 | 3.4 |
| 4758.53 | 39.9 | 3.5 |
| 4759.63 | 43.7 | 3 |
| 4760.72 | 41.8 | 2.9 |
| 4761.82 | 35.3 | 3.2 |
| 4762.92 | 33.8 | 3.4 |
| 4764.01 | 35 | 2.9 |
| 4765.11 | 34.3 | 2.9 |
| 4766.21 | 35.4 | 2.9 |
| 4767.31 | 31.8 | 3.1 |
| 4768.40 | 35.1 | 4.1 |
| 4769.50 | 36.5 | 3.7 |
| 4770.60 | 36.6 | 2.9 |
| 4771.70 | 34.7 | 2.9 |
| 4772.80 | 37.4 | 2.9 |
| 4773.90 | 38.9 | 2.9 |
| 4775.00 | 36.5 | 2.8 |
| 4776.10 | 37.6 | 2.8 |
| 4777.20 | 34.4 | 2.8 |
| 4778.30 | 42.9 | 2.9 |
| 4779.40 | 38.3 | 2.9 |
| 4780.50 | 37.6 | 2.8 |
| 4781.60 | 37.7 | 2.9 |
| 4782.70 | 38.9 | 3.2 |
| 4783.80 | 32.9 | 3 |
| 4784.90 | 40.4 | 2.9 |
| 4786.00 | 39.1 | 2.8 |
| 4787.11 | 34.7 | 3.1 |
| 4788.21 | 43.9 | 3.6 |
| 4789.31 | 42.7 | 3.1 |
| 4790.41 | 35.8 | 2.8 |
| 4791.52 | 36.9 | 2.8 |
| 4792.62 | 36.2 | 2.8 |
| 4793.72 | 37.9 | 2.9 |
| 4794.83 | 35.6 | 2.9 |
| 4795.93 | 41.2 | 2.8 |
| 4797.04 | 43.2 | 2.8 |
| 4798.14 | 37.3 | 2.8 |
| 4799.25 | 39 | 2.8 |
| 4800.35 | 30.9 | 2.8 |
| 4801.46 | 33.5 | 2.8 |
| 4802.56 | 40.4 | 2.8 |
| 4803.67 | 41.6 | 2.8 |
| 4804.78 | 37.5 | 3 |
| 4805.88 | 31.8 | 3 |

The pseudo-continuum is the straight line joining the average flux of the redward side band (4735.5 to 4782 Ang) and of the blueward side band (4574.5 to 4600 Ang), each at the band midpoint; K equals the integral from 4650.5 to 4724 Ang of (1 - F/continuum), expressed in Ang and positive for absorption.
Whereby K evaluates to 4.9 Ang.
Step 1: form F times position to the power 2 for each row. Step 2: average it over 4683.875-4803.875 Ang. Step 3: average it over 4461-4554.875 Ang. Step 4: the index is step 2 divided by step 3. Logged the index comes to 1.20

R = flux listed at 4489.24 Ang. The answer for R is 34.7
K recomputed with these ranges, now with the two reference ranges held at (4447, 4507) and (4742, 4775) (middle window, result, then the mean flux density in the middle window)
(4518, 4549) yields 0.9 Ang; 32.6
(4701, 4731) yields 1.4 Ang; 35.2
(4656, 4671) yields 0.8 Ang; 34.1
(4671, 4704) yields 2.5 Ang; 33.7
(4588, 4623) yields -1.2 Ang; 36.2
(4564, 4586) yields -1.1 Ang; 36.2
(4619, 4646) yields 0.0 Ang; 35.5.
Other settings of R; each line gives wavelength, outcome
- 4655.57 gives 35.1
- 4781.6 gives 37.7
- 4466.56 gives 29.7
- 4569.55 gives 38.9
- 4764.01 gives 35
